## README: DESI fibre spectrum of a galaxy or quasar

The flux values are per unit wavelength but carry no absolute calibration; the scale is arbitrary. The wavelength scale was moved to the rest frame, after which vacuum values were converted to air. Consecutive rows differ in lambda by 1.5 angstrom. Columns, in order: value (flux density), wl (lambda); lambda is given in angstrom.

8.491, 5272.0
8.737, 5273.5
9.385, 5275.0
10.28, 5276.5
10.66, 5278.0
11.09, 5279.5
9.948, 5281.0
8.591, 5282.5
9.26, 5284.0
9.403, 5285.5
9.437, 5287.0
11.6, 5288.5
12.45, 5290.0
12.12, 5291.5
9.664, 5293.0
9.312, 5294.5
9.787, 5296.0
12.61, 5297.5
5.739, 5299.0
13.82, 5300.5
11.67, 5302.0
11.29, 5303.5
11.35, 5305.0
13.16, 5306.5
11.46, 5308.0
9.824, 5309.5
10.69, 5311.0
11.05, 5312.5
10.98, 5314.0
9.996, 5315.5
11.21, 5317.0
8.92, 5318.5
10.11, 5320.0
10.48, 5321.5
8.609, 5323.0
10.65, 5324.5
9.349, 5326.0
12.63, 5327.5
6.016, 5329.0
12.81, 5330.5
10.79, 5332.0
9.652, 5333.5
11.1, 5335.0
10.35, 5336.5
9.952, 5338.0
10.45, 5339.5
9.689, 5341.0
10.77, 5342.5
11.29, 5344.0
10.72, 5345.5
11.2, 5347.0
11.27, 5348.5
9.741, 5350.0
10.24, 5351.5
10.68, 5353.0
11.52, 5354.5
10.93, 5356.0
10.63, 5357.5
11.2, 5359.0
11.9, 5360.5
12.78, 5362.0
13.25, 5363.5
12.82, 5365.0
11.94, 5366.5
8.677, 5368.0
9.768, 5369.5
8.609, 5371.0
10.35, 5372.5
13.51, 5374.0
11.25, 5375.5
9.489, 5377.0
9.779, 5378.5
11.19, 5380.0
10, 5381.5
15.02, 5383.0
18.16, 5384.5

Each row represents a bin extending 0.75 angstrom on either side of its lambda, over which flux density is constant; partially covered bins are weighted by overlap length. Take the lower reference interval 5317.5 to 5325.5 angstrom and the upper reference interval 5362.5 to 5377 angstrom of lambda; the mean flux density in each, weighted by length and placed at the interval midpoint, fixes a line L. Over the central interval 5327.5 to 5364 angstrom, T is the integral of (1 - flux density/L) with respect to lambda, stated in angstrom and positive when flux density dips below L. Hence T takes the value -1.3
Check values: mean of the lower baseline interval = 9.79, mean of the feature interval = 10.8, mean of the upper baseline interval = 11.1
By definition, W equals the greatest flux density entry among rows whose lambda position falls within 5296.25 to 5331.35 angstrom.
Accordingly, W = 13.82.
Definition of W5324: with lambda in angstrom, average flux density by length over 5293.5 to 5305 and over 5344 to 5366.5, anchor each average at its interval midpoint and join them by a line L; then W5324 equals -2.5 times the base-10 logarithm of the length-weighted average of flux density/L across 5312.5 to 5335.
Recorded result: 0.08 mag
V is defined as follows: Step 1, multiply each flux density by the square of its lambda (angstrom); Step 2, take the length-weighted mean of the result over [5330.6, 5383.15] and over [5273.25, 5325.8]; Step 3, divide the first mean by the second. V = 1.1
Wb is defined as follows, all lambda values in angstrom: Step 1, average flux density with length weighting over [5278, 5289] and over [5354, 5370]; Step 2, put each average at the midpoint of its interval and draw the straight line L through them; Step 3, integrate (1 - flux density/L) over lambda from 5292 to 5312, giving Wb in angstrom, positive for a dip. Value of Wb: -1.1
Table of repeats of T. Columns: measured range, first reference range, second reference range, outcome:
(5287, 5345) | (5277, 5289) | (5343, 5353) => -1.4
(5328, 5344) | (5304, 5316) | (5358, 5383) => 1.2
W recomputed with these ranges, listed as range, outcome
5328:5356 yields 12.81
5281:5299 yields 12.61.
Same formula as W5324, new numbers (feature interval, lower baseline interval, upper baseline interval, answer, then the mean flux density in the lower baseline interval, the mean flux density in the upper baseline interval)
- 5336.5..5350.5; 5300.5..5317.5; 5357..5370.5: 0.08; 11.3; 11.4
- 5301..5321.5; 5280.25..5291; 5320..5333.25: -0.08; 10.1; 10.1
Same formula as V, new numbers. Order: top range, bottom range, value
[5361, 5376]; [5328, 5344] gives 1.12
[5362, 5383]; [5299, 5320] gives 1.03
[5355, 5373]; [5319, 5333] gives 1.11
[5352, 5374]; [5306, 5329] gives 1.09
